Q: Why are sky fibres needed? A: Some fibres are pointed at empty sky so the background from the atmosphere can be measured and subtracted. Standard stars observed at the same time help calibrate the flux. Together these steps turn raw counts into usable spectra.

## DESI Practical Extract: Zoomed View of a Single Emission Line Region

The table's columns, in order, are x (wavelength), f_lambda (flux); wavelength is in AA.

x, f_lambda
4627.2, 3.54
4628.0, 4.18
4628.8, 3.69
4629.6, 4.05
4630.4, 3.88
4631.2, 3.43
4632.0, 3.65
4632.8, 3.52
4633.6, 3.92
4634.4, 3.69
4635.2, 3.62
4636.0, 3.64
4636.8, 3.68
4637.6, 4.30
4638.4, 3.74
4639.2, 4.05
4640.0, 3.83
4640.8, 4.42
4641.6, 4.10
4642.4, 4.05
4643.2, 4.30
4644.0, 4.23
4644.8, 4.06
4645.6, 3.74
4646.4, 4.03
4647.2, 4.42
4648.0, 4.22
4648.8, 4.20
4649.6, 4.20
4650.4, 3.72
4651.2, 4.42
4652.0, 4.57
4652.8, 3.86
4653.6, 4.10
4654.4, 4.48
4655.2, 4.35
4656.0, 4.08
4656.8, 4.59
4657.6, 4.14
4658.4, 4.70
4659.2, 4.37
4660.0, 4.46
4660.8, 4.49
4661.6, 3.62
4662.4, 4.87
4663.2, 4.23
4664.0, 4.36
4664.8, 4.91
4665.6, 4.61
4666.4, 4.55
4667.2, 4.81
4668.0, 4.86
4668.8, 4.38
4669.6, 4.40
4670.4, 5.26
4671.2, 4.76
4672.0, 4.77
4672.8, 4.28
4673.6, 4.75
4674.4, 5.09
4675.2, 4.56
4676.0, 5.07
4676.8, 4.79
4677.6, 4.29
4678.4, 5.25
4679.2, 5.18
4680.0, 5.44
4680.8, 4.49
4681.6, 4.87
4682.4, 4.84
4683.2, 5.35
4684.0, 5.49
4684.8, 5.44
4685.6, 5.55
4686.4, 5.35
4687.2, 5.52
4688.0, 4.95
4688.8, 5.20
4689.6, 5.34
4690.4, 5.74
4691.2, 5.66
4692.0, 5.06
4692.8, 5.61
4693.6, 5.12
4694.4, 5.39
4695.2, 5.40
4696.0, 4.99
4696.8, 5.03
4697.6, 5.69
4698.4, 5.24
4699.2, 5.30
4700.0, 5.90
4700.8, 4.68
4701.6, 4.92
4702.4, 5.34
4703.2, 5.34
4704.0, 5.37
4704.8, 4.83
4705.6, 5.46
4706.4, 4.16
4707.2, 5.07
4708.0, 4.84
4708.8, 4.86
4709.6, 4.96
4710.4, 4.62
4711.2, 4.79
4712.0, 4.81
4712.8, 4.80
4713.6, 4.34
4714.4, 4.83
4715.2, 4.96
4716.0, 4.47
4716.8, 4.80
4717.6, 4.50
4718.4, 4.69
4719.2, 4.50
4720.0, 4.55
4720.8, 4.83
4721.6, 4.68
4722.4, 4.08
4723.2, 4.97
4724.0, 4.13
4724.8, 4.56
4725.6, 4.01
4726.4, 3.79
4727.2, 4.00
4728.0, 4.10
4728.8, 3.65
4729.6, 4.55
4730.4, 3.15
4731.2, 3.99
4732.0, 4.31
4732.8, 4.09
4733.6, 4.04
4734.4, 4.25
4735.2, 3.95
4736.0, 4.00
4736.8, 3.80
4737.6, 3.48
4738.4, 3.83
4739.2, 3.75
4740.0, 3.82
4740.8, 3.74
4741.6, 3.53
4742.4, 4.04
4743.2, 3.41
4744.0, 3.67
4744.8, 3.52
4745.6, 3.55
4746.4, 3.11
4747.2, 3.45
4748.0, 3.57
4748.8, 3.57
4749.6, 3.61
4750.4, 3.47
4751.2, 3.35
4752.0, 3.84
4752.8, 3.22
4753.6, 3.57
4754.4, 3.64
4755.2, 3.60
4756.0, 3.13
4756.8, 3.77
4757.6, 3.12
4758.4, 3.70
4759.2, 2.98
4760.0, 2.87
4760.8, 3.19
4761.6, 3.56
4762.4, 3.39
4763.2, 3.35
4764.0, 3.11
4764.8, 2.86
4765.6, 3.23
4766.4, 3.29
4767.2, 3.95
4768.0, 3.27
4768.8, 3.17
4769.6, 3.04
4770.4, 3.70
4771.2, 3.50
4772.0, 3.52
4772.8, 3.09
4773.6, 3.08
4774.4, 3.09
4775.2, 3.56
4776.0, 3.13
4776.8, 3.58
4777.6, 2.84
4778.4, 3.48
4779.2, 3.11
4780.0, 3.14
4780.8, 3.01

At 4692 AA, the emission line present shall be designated C IV 1549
